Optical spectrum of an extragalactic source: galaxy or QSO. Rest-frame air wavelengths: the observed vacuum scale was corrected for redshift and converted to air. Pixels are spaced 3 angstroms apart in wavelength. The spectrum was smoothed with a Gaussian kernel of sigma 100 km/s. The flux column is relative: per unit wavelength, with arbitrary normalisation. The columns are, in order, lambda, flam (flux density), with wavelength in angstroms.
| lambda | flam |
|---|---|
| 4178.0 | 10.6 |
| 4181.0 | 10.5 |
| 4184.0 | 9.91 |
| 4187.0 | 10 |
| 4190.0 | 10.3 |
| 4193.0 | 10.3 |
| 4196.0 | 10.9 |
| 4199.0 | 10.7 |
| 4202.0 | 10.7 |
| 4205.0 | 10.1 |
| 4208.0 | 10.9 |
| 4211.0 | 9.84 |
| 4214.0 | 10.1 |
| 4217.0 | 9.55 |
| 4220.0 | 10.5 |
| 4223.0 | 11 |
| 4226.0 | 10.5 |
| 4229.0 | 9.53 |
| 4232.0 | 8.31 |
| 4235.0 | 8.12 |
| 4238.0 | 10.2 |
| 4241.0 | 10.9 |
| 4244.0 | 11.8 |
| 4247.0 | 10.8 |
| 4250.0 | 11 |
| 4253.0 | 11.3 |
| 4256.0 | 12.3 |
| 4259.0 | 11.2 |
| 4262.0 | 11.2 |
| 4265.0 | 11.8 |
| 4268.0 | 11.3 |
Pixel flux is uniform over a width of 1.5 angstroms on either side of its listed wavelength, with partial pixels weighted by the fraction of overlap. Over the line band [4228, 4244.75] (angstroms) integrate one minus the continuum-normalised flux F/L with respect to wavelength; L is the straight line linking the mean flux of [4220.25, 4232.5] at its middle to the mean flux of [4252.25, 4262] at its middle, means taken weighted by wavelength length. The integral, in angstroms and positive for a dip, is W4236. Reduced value 1.3 angstroms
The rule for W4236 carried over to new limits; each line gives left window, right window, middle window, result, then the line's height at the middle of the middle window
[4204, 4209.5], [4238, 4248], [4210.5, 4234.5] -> 2.0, 10.8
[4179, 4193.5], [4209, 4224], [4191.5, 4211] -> -0.6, 10.2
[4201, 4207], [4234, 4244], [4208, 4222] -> 0.3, 10.3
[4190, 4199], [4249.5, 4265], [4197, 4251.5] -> 3.6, 11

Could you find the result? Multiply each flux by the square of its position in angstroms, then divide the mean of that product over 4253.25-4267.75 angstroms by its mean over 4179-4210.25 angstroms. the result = 1.15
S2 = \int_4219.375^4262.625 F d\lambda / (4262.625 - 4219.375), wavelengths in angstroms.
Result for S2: 10.6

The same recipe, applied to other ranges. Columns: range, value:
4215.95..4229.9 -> 10.3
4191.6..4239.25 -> 10.1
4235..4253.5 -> 10.8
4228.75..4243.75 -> 9.6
